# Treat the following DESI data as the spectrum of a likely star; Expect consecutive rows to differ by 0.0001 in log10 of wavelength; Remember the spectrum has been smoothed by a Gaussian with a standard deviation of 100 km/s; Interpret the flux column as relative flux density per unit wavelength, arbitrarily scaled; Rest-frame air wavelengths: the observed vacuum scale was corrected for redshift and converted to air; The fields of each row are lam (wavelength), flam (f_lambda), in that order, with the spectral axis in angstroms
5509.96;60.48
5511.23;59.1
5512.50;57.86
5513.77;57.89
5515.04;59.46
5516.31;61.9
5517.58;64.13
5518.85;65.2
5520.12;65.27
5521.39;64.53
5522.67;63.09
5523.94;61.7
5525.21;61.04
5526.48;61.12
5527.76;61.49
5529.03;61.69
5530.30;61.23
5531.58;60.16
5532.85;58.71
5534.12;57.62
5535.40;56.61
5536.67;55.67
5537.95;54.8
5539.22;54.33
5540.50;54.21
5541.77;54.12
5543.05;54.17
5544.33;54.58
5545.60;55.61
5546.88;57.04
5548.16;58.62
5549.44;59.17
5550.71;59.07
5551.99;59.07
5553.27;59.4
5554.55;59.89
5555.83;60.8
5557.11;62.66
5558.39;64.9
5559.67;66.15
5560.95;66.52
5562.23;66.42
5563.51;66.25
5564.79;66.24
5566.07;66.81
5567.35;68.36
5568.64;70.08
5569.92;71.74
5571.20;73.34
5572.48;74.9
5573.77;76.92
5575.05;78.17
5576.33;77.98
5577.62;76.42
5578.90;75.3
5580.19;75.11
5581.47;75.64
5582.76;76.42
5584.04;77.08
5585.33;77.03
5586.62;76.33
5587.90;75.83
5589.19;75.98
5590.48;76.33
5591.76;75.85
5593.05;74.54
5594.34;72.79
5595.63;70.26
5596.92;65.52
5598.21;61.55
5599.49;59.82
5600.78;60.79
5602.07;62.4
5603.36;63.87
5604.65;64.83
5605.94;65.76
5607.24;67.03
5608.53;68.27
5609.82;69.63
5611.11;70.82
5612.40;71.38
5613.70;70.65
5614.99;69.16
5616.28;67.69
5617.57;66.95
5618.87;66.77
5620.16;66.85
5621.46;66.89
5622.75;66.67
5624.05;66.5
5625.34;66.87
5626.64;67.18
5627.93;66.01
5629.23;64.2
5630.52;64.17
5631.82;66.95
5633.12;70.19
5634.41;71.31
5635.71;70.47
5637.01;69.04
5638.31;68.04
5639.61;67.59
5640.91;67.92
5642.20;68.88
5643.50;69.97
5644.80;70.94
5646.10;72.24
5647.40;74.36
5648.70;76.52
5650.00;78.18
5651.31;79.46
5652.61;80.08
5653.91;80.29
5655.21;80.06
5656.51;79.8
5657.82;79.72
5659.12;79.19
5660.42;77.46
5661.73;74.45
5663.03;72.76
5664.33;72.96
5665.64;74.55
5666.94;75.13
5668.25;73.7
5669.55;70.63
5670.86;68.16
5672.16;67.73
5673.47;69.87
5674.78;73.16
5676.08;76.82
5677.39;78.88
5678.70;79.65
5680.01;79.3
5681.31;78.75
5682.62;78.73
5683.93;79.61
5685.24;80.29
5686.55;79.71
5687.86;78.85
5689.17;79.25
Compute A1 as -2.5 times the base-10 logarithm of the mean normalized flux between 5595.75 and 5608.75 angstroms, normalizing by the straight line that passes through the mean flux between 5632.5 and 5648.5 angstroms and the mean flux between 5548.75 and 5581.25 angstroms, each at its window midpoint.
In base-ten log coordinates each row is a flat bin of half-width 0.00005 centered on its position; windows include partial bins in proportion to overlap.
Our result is 0.08 mag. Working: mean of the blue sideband 68.2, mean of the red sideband 70.3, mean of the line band 64.1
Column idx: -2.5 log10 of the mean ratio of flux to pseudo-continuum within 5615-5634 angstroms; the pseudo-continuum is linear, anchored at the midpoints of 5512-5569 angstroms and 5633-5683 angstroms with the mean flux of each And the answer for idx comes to 0.06 mag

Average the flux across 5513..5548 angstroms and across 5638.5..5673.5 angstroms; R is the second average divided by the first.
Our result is 1.3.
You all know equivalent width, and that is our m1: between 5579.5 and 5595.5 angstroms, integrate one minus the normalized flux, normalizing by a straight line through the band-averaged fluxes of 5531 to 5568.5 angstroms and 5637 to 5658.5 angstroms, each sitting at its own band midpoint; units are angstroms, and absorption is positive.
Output -2.4 angstroms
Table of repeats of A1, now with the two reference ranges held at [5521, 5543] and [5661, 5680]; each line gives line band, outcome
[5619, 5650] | 0.01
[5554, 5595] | -0.14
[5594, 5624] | 0.01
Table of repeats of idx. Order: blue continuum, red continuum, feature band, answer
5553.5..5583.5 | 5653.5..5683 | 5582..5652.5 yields 0.048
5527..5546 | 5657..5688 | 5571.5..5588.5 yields -0.208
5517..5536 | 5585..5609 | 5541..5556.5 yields 0.113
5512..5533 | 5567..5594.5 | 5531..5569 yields 0.134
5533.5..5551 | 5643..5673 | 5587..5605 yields -0.064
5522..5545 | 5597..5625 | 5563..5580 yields -0.168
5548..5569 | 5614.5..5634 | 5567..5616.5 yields -0.097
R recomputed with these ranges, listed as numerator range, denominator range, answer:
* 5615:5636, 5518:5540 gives 1.12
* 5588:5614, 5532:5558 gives 1.19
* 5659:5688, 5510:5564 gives 1.26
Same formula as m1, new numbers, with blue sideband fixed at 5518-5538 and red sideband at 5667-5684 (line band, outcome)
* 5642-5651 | -0.2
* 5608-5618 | -0.1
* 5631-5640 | 0.3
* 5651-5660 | -0.8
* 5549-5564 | 0.2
